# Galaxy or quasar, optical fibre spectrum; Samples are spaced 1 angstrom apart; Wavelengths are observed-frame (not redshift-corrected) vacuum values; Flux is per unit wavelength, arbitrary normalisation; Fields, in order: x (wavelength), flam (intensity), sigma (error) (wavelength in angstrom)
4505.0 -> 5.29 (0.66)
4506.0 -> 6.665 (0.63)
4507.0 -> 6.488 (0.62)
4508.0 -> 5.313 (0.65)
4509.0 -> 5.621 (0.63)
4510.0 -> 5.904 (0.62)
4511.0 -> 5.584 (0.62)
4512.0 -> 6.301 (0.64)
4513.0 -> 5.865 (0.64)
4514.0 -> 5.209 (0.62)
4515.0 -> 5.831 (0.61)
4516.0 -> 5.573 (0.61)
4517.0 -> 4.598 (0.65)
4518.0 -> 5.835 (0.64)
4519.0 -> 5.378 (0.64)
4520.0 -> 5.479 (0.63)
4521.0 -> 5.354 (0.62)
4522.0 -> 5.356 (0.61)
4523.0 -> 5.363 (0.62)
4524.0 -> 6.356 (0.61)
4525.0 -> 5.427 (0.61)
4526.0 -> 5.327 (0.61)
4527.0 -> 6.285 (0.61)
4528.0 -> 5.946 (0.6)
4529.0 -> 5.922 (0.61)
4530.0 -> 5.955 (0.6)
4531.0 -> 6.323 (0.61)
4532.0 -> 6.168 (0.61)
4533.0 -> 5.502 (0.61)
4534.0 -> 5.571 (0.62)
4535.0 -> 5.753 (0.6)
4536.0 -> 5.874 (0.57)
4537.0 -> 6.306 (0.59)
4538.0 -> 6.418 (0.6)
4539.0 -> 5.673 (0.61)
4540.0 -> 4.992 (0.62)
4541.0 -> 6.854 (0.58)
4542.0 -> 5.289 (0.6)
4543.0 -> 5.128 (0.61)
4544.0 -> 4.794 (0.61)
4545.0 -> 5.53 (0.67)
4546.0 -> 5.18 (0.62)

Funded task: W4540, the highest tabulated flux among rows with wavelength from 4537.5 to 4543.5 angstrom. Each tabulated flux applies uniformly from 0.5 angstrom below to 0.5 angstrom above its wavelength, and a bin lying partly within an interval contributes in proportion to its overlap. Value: 6.854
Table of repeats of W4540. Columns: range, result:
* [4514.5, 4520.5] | 5.835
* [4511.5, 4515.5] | 6.301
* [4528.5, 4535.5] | 6.323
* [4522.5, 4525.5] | 6.356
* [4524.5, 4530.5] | 6.285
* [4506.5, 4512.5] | 6.488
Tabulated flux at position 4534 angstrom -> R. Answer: 5.571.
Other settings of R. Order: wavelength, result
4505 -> 5.29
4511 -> 5.584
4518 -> 5.835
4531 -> 6.323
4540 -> 4.992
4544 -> 4.794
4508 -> 5.313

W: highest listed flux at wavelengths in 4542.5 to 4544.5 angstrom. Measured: 5.128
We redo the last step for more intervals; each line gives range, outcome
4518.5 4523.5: 5.479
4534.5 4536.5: 5.874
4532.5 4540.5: 6.418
